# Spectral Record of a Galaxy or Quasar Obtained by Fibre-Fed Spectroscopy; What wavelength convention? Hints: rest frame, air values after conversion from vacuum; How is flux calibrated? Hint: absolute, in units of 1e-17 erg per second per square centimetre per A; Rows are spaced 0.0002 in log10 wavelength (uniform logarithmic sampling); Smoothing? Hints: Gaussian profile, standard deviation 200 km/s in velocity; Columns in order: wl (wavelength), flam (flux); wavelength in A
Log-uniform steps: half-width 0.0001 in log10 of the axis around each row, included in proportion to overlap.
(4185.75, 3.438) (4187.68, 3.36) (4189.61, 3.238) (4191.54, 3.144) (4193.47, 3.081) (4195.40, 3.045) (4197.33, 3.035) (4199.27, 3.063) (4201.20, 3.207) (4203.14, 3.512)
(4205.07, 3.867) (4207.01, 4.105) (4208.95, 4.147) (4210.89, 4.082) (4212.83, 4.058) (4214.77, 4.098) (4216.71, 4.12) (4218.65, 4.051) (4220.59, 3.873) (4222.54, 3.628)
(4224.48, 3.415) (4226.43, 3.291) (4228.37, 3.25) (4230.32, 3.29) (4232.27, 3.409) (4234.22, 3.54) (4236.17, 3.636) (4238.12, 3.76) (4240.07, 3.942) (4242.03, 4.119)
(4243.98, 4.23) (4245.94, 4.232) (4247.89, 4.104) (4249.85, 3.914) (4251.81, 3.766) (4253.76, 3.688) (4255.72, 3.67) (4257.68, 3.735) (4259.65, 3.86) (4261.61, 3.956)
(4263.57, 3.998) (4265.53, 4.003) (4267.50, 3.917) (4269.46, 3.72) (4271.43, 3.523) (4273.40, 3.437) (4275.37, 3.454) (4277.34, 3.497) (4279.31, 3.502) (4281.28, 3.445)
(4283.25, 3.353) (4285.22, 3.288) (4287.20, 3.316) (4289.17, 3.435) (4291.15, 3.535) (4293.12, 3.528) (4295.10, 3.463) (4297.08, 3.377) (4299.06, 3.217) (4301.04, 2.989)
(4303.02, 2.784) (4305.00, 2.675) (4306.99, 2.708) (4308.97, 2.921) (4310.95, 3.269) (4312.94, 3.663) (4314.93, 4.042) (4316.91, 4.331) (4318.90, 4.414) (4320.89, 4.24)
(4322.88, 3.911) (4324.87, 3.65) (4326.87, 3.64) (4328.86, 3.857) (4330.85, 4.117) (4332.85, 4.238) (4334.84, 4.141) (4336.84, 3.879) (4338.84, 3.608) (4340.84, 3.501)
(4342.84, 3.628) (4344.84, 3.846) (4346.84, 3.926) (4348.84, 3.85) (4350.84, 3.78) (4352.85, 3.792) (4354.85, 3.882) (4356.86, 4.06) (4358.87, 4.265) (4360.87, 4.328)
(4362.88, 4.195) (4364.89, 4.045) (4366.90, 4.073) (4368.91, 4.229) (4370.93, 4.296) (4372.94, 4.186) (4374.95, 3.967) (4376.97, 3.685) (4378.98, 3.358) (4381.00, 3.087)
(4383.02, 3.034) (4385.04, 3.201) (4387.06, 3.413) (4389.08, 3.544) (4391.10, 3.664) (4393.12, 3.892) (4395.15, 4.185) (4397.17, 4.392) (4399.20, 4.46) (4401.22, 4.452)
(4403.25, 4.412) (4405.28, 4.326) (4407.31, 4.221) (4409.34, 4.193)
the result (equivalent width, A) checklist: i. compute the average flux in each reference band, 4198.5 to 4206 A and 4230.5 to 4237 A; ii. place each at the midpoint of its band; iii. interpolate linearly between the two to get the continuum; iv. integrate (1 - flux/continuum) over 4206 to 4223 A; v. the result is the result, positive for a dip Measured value -2.9 A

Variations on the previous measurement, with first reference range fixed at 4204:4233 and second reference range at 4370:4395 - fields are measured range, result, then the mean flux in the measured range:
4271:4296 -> 1.87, 3.44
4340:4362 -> -1.47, 3.9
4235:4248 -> -0.80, 3.99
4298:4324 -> 1.54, 3.48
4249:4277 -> -0.10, 3.75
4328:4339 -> -0.98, 4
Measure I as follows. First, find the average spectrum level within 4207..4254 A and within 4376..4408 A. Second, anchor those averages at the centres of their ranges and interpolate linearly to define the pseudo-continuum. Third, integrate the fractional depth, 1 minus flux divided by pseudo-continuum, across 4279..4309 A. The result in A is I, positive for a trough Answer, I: 4.7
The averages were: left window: 3.83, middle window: 3.22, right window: 3.83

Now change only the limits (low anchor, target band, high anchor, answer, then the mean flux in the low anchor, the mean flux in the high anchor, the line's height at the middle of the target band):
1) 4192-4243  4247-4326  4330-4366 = 4.5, 3.63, 3.95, 3.8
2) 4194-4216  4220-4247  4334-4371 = 0.2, 3.65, 3.95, 3.71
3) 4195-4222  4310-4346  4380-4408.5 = -0.5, 3.75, 3.88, 3.83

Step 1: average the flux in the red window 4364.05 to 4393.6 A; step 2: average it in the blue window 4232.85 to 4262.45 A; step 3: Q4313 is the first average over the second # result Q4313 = 1.0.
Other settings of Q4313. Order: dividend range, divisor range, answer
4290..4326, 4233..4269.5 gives 0.90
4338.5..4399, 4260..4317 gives 1.11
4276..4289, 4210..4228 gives 0.89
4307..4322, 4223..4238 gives 1.10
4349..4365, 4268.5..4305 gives 1.20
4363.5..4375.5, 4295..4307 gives 1.37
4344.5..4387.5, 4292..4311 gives 1.25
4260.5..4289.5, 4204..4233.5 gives 0.95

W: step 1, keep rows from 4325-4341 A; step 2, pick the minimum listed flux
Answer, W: 3.501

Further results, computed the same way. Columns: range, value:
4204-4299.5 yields 3.217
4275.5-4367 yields 2.675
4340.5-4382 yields 3.087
